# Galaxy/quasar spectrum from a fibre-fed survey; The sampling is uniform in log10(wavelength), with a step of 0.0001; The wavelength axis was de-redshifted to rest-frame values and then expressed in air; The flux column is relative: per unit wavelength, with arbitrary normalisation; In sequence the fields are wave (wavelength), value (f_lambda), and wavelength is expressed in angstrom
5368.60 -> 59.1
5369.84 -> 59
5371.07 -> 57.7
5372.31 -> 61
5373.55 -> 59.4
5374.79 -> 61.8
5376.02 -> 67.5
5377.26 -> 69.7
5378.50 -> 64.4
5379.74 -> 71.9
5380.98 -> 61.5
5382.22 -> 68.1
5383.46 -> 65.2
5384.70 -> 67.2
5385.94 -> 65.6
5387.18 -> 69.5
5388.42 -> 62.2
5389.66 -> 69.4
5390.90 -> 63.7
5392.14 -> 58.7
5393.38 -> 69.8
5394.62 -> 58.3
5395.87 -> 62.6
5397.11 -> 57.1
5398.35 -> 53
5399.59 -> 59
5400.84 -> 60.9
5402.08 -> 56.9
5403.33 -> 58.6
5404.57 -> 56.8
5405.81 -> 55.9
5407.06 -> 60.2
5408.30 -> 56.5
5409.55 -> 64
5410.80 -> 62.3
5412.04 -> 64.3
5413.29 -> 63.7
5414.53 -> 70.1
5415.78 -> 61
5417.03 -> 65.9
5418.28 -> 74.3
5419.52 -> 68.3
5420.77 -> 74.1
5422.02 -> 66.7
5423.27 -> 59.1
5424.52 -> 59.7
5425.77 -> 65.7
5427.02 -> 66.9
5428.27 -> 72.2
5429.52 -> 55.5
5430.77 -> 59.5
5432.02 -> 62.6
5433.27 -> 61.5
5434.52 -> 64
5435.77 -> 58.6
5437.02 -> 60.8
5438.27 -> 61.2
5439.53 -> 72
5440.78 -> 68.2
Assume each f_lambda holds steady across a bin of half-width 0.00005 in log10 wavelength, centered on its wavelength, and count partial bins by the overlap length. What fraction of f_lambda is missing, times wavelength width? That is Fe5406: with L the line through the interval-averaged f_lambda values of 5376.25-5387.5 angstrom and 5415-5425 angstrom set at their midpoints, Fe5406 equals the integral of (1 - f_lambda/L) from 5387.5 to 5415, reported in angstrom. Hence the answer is 2.2 angstrom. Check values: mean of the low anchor 66.9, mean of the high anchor 66.2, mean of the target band 61.2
